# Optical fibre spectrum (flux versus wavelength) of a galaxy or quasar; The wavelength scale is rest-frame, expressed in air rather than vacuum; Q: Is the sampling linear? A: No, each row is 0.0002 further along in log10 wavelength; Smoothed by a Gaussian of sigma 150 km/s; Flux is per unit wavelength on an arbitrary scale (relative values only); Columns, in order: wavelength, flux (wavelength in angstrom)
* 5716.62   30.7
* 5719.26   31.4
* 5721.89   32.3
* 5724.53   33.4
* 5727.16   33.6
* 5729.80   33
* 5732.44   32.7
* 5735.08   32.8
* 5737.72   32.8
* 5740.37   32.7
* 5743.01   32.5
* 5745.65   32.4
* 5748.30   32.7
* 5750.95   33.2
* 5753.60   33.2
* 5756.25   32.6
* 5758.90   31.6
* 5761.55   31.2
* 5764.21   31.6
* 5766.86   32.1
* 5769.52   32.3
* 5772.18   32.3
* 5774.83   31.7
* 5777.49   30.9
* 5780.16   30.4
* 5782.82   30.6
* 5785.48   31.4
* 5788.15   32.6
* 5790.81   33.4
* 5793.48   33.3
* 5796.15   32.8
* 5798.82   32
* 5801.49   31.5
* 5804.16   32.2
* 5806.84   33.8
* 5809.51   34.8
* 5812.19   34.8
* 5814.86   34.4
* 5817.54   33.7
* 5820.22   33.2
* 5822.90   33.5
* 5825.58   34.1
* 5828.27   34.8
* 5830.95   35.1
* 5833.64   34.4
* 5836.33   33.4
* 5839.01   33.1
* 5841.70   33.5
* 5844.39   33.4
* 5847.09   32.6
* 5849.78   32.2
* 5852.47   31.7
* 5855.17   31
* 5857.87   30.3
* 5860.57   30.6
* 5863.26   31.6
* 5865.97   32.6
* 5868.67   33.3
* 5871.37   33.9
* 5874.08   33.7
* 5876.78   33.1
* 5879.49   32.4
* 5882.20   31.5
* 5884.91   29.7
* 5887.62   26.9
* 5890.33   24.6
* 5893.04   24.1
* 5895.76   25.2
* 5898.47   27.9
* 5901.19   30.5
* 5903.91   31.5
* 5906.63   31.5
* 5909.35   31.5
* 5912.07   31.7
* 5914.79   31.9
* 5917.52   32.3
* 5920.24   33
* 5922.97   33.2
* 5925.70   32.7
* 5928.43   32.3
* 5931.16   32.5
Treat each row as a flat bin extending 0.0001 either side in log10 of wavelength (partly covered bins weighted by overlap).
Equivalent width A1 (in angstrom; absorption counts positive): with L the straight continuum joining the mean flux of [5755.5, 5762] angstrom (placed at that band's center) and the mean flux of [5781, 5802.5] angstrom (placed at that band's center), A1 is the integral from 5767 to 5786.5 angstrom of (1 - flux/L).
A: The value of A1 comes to 0.4 angstrom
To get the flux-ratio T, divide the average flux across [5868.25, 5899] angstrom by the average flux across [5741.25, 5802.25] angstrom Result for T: 0.92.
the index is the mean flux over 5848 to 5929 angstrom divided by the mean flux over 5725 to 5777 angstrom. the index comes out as 1.0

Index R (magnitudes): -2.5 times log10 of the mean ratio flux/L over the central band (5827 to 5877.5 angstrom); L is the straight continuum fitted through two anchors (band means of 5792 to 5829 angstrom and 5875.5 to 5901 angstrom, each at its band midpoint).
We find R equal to -0.07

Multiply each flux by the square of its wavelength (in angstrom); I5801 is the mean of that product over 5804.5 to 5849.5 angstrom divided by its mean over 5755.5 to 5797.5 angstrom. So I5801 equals 1.08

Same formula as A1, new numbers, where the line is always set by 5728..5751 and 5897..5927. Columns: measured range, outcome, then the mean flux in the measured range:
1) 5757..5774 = 0.4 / 31.9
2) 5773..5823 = -0.5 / 32.7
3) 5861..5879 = -0.6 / 32.9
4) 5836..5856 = -0.4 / 32.6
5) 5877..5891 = 1.0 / 29.6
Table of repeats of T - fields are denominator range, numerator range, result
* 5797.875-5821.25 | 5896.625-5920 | 0.93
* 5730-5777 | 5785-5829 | 1.03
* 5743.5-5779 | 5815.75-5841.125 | 1.06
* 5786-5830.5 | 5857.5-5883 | 0.97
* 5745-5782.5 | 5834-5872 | 1.01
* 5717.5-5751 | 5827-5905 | 0.96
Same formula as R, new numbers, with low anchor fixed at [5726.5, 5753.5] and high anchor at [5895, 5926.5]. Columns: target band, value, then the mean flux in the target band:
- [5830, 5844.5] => -0.06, 33.8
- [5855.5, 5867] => 0.02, 31.2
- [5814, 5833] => -0.07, 34.1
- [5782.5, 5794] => 0.00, 32.3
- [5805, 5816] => -0.07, 34.4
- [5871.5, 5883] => -0.05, 32.8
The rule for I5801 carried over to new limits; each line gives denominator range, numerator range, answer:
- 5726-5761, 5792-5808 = 1.02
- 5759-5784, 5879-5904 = 0.93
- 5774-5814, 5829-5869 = 1.02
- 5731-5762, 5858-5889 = 1.02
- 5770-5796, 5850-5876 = 1.03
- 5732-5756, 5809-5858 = 1.05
